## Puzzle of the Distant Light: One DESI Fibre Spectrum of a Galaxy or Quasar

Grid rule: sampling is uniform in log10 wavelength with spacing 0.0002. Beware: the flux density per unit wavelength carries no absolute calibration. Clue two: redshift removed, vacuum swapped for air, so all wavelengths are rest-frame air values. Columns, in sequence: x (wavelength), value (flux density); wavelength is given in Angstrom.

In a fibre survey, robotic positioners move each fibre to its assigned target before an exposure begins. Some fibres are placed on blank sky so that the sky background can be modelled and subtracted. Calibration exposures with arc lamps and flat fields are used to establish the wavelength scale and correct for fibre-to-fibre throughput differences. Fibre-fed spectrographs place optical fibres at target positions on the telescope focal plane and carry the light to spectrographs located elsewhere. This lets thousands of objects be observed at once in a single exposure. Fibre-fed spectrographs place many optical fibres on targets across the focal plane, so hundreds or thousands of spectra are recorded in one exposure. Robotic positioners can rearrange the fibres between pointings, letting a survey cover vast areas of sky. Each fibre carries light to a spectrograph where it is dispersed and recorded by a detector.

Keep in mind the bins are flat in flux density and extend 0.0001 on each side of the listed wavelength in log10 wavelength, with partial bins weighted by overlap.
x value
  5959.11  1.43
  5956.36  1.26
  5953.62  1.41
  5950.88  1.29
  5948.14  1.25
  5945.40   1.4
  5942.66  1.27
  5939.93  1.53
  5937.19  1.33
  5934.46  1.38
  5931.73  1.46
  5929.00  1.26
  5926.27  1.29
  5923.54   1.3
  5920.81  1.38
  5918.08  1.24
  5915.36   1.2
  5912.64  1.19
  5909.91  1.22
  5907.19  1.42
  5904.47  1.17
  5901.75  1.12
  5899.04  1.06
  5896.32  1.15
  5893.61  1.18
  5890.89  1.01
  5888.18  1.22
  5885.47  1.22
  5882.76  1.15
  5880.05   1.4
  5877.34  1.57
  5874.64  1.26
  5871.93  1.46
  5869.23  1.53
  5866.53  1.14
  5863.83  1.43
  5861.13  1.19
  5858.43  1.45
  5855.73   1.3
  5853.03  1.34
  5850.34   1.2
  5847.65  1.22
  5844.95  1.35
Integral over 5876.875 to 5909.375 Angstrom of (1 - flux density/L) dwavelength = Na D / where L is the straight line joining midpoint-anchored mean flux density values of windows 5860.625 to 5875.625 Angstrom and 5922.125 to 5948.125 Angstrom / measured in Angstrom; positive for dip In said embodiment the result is 3.3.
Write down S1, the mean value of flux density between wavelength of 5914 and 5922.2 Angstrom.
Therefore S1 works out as 1.27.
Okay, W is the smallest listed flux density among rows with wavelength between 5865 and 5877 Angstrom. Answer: 1.14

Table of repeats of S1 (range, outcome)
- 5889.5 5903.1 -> 1.1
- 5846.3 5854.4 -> 1.25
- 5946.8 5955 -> 1.32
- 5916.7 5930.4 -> 1.29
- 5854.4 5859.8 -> 1.37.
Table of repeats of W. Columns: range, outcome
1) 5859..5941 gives 1.01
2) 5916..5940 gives 1.24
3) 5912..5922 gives 1.19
